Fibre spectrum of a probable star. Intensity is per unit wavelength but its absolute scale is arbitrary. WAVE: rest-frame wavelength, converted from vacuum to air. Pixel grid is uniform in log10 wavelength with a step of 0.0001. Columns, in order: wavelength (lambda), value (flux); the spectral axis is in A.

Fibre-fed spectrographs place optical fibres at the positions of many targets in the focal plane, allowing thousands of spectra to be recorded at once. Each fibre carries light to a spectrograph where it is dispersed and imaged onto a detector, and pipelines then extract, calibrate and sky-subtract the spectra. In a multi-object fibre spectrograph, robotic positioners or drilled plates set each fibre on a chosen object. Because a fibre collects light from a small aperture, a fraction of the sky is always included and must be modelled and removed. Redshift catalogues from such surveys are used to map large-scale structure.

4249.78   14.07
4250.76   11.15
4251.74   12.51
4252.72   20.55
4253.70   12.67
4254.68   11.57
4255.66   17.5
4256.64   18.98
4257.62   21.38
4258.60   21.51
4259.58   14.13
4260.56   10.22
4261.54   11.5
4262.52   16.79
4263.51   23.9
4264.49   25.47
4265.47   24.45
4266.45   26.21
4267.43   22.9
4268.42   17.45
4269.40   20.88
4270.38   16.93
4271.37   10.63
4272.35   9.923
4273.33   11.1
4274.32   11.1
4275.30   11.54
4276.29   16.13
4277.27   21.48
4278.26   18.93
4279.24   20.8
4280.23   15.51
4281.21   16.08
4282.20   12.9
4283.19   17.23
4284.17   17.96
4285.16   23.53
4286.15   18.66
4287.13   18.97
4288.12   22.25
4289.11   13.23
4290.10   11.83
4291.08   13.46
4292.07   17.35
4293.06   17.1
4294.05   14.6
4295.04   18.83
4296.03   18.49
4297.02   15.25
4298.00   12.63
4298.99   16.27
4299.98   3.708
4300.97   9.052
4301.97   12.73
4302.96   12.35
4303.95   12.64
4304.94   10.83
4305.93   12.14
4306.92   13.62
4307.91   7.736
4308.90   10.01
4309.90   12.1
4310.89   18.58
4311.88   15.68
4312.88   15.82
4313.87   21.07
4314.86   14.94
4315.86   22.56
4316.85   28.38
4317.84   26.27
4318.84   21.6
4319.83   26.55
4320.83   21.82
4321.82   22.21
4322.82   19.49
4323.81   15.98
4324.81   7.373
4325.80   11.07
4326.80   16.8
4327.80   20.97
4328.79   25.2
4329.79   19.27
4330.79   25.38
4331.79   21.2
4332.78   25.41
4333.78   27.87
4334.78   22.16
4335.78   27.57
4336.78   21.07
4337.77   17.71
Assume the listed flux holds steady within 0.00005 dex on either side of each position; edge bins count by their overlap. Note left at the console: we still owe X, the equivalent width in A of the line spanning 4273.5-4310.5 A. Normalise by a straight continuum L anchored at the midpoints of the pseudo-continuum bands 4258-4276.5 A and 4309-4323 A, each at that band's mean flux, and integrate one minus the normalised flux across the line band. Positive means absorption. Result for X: 7.4 A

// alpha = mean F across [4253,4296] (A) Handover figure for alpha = 17.1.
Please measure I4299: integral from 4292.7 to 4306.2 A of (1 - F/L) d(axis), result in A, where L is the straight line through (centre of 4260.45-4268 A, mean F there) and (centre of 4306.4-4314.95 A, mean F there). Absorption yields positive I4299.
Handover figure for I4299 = 2.2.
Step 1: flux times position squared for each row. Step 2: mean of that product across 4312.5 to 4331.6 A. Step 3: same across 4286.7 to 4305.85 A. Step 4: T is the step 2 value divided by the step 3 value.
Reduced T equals 1.44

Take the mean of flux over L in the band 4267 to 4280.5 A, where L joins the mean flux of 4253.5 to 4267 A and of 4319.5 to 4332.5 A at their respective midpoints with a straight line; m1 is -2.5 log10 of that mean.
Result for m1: 0.16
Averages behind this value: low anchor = 18.5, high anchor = 19.5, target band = 16.1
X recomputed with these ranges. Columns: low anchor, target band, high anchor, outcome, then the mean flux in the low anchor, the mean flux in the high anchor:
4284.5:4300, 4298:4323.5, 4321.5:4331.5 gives 1.9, 16.4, 18.4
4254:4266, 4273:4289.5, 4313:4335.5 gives 1.8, 18.1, 21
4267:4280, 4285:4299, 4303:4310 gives -3.4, 16.1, 11.3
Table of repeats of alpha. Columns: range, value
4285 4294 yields 17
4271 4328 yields 16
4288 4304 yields 14.1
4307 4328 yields 17.8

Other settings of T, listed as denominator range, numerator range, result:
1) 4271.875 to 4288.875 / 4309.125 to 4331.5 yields 1.19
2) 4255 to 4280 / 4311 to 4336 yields 1.21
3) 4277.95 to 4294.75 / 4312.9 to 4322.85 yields 1.33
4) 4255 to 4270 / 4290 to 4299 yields 0.82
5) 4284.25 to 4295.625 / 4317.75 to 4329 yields 1.13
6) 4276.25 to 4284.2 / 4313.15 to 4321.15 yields 1.32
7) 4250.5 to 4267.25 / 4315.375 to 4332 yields 1.19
